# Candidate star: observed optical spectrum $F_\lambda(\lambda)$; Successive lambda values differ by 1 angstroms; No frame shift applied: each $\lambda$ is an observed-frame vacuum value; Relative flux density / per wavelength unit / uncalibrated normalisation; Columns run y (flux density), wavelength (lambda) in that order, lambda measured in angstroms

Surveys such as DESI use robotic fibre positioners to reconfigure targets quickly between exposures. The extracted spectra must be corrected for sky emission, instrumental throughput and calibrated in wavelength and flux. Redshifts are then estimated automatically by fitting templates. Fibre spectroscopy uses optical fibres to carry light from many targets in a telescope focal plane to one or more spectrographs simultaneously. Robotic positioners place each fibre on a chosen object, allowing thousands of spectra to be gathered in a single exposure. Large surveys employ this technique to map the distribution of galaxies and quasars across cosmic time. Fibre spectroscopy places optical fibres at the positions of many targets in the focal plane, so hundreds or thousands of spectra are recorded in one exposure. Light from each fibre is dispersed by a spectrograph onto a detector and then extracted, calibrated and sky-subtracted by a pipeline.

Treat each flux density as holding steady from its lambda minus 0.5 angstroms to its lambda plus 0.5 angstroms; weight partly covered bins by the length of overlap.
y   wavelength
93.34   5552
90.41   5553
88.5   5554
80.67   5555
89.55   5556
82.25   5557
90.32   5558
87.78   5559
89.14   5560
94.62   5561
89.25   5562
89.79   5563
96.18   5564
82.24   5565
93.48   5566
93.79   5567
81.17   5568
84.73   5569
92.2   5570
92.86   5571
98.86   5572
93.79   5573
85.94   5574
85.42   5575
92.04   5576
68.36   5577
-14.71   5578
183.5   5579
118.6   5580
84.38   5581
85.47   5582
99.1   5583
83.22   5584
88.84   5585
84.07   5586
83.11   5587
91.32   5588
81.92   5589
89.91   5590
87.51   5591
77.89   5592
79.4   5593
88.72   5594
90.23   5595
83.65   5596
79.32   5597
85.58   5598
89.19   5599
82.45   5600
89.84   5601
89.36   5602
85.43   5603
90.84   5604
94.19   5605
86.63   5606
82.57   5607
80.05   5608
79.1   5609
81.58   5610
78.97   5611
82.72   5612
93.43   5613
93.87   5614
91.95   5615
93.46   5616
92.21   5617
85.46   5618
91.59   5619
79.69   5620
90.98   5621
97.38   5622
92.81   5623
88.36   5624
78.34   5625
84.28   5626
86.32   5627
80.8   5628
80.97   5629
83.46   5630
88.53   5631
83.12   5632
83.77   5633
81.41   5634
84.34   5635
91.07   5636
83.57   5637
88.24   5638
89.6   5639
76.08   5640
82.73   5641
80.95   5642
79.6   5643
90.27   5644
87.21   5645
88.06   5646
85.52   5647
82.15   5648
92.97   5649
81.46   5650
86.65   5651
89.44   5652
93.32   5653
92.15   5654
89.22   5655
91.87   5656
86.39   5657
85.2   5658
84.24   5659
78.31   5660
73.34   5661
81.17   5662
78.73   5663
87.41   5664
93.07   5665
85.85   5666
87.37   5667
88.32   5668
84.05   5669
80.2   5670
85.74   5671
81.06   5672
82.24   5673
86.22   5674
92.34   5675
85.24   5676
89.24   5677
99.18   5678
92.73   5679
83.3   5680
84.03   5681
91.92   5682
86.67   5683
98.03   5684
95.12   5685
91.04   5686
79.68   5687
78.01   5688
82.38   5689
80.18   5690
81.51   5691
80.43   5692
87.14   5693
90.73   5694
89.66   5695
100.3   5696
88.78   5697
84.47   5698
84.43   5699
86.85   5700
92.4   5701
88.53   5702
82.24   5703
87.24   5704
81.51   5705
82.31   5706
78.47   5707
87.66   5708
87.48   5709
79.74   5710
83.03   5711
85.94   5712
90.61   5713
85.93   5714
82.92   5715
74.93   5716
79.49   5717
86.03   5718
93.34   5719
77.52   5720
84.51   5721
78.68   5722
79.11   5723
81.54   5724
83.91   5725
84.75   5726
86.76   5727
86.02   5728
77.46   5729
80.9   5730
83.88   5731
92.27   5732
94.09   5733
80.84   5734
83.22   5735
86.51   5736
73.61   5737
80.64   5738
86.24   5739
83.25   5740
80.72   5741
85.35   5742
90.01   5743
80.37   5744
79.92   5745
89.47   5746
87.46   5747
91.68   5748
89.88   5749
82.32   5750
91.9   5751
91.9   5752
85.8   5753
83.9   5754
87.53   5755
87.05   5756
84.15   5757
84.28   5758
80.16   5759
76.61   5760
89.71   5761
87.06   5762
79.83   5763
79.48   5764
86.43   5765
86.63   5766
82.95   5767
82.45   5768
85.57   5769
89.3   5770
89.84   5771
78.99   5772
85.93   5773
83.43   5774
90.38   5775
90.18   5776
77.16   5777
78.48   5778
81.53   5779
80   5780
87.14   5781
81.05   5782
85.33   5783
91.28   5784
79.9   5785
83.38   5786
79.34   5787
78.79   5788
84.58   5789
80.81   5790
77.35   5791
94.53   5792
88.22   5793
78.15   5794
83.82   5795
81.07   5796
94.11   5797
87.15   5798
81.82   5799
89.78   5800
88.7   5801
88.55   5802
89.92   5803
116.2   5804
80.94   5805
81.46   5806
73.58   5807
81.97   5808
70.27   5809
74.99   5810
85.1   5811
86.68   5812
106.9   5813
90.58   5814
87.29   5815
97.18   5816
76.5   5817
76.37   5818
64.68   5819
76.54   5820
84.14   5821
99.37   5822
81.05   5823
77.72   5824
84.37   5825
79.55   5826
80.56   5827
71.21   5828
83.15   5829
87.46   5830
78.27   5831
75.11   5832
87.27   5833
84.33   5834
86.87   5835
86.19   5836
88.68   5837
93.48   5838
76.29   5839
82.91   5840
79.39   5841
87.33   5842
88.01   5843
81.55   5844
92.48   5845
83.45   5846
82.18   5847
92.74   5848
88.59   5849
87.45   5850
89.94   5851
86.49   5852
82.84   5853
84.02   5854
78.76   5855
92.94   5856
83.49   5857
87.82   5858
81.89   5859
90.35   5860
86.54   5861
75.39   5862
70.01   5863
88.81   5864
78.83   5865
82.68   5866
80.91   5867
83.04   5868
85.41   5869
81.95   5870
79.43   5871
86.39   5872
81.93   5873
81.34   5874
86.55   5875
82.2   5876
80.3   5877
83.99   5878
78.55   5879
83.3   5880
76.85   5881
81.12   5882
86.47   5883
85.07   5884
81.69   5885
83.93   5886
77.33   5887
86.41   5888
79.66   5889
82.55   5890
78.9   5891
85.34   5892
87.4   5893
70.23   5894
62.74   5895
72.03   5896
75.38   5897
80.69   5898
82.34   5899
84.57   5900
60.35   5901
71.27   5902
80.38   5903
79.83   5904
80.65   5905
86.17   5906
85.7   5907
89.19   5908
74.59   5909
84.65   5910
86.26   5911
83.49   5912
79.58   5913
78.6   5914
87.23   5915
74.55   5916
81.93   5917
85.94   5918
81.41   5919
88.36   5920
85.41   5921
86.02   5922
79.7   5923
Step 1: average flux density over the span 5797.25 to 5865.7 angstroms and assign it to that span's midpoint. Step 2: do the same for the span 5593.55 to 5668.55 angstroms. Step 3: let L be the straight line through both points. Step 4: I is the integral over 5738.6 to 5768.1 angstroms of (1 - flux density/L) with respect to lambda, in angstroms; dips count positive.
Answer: 0.0 angstroms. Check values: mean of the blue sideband 86.1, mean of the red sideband 84.5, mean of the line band 85.2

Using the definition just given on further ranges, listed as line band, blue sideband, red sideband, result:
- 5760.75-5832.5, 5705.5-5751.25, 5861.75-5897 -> -1.2 angstroms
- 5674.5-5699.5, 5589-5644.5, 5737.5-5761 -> -0.7 angstroms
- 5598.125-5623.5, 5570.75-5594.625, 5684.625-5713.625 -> -0.1 angstroms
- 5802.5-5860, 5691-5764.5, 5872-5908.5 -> -1.8 angstroms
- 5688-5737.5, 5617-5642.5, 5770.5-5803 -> 0.3 angstroms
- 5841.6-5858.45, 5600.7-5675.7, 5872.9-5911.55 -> -1.1 angstroms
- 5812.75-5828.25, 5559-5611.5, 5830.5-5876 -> 0.3 angstroms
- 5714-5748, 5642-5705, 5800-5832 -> 0.7 angstroms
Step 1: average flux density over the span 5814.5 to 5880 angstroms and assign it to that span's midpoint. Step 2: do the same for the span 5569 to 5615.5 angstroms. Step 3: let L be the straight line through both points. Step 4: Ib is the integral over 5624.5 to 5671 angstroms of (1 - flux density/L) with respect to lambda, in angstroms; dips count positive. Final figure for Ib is 0.7 angstroms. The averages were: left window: 87.2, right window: 83.4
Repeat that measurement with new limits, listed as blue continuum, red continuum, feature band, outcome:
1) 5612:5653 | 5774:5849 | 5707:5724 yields 0.4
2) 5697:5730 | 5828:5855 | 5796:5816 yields -0.6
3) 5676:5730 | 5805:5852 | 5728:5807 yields -0.3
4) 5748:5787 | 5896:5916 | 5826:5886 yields -1.3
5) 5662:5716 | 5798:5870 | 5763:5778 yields 0.1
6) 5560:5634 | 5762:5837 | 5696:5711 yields 0.0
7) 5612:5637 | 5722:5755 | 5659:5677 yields 0.4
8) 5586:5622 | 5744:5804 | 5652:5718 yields -0.1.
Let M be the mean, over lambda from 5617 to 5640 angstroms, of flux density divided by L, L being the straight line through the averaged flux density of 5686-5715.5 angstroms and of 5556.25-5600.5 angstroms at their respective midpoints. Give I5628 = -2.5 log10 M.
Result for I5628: 0.01 mag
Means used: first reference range 87.9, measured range 86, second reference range 85.3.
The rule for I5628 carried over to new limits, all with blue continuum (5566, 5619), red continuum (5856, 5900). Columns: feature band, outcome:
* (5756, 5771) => 0.00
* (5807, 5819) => -0.01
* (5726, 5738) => 0.01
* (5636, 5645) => 0.03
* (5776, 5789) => 0.01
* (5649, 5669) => 0.00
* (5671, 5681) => -0.02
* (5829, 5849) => -0.03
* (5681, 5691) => -0.01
